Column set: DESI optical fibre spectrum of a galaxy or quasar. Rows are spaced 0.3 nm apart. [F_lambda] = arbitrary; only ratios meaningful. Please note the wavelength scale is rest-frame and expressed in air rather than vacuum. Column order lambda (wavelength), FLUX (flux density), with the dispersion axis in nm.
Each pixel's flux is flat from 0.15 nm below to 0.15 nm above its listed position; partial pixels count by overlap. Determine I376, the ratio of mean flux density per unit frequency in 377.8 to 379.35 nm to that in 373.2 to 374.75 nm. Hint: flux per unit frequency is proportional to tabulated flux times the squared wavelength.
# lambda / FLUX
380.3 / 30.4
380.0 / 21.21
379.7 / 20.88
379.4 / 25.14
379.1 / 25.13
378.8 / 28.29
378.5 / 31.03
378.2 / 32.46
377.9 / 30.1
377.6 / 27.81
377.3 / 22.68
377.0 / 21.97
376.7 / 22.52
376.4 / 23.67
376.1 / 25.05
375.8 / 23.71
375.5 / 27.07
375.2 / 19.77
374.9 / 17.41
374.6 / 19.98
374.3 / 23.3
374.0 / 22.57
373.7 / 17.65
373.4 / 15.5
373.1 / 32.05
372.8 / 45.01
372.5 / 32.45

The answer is 1.5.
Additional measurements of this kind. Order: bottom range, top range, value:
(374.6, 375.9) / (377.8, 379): 1.42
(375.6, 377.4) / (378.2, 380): 1.14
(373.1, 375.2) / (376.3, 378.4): 1.30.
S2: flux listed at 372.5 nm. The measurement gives 32.45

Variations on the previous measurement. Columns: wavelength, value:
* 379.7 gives 20.88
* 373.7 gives 17.65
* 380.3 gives 30.4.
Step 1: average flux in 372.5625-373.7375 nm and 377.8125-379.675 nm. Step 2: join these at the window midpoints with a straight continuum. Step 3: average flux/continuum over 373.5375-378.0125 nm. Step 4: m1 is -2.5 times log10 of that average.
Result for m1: 0.24 mag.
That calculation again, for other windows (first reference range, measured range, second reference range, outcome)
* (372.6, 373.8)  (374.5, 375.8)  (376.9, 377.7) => 0.22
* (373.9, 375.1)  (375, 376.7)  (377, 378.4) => 0.00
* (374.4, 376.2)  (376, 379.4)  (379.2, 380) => -0.17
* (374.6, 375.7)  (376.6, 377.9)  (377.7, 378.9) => 0.12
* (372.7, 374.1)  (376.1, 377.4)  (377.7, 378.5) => 0.27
